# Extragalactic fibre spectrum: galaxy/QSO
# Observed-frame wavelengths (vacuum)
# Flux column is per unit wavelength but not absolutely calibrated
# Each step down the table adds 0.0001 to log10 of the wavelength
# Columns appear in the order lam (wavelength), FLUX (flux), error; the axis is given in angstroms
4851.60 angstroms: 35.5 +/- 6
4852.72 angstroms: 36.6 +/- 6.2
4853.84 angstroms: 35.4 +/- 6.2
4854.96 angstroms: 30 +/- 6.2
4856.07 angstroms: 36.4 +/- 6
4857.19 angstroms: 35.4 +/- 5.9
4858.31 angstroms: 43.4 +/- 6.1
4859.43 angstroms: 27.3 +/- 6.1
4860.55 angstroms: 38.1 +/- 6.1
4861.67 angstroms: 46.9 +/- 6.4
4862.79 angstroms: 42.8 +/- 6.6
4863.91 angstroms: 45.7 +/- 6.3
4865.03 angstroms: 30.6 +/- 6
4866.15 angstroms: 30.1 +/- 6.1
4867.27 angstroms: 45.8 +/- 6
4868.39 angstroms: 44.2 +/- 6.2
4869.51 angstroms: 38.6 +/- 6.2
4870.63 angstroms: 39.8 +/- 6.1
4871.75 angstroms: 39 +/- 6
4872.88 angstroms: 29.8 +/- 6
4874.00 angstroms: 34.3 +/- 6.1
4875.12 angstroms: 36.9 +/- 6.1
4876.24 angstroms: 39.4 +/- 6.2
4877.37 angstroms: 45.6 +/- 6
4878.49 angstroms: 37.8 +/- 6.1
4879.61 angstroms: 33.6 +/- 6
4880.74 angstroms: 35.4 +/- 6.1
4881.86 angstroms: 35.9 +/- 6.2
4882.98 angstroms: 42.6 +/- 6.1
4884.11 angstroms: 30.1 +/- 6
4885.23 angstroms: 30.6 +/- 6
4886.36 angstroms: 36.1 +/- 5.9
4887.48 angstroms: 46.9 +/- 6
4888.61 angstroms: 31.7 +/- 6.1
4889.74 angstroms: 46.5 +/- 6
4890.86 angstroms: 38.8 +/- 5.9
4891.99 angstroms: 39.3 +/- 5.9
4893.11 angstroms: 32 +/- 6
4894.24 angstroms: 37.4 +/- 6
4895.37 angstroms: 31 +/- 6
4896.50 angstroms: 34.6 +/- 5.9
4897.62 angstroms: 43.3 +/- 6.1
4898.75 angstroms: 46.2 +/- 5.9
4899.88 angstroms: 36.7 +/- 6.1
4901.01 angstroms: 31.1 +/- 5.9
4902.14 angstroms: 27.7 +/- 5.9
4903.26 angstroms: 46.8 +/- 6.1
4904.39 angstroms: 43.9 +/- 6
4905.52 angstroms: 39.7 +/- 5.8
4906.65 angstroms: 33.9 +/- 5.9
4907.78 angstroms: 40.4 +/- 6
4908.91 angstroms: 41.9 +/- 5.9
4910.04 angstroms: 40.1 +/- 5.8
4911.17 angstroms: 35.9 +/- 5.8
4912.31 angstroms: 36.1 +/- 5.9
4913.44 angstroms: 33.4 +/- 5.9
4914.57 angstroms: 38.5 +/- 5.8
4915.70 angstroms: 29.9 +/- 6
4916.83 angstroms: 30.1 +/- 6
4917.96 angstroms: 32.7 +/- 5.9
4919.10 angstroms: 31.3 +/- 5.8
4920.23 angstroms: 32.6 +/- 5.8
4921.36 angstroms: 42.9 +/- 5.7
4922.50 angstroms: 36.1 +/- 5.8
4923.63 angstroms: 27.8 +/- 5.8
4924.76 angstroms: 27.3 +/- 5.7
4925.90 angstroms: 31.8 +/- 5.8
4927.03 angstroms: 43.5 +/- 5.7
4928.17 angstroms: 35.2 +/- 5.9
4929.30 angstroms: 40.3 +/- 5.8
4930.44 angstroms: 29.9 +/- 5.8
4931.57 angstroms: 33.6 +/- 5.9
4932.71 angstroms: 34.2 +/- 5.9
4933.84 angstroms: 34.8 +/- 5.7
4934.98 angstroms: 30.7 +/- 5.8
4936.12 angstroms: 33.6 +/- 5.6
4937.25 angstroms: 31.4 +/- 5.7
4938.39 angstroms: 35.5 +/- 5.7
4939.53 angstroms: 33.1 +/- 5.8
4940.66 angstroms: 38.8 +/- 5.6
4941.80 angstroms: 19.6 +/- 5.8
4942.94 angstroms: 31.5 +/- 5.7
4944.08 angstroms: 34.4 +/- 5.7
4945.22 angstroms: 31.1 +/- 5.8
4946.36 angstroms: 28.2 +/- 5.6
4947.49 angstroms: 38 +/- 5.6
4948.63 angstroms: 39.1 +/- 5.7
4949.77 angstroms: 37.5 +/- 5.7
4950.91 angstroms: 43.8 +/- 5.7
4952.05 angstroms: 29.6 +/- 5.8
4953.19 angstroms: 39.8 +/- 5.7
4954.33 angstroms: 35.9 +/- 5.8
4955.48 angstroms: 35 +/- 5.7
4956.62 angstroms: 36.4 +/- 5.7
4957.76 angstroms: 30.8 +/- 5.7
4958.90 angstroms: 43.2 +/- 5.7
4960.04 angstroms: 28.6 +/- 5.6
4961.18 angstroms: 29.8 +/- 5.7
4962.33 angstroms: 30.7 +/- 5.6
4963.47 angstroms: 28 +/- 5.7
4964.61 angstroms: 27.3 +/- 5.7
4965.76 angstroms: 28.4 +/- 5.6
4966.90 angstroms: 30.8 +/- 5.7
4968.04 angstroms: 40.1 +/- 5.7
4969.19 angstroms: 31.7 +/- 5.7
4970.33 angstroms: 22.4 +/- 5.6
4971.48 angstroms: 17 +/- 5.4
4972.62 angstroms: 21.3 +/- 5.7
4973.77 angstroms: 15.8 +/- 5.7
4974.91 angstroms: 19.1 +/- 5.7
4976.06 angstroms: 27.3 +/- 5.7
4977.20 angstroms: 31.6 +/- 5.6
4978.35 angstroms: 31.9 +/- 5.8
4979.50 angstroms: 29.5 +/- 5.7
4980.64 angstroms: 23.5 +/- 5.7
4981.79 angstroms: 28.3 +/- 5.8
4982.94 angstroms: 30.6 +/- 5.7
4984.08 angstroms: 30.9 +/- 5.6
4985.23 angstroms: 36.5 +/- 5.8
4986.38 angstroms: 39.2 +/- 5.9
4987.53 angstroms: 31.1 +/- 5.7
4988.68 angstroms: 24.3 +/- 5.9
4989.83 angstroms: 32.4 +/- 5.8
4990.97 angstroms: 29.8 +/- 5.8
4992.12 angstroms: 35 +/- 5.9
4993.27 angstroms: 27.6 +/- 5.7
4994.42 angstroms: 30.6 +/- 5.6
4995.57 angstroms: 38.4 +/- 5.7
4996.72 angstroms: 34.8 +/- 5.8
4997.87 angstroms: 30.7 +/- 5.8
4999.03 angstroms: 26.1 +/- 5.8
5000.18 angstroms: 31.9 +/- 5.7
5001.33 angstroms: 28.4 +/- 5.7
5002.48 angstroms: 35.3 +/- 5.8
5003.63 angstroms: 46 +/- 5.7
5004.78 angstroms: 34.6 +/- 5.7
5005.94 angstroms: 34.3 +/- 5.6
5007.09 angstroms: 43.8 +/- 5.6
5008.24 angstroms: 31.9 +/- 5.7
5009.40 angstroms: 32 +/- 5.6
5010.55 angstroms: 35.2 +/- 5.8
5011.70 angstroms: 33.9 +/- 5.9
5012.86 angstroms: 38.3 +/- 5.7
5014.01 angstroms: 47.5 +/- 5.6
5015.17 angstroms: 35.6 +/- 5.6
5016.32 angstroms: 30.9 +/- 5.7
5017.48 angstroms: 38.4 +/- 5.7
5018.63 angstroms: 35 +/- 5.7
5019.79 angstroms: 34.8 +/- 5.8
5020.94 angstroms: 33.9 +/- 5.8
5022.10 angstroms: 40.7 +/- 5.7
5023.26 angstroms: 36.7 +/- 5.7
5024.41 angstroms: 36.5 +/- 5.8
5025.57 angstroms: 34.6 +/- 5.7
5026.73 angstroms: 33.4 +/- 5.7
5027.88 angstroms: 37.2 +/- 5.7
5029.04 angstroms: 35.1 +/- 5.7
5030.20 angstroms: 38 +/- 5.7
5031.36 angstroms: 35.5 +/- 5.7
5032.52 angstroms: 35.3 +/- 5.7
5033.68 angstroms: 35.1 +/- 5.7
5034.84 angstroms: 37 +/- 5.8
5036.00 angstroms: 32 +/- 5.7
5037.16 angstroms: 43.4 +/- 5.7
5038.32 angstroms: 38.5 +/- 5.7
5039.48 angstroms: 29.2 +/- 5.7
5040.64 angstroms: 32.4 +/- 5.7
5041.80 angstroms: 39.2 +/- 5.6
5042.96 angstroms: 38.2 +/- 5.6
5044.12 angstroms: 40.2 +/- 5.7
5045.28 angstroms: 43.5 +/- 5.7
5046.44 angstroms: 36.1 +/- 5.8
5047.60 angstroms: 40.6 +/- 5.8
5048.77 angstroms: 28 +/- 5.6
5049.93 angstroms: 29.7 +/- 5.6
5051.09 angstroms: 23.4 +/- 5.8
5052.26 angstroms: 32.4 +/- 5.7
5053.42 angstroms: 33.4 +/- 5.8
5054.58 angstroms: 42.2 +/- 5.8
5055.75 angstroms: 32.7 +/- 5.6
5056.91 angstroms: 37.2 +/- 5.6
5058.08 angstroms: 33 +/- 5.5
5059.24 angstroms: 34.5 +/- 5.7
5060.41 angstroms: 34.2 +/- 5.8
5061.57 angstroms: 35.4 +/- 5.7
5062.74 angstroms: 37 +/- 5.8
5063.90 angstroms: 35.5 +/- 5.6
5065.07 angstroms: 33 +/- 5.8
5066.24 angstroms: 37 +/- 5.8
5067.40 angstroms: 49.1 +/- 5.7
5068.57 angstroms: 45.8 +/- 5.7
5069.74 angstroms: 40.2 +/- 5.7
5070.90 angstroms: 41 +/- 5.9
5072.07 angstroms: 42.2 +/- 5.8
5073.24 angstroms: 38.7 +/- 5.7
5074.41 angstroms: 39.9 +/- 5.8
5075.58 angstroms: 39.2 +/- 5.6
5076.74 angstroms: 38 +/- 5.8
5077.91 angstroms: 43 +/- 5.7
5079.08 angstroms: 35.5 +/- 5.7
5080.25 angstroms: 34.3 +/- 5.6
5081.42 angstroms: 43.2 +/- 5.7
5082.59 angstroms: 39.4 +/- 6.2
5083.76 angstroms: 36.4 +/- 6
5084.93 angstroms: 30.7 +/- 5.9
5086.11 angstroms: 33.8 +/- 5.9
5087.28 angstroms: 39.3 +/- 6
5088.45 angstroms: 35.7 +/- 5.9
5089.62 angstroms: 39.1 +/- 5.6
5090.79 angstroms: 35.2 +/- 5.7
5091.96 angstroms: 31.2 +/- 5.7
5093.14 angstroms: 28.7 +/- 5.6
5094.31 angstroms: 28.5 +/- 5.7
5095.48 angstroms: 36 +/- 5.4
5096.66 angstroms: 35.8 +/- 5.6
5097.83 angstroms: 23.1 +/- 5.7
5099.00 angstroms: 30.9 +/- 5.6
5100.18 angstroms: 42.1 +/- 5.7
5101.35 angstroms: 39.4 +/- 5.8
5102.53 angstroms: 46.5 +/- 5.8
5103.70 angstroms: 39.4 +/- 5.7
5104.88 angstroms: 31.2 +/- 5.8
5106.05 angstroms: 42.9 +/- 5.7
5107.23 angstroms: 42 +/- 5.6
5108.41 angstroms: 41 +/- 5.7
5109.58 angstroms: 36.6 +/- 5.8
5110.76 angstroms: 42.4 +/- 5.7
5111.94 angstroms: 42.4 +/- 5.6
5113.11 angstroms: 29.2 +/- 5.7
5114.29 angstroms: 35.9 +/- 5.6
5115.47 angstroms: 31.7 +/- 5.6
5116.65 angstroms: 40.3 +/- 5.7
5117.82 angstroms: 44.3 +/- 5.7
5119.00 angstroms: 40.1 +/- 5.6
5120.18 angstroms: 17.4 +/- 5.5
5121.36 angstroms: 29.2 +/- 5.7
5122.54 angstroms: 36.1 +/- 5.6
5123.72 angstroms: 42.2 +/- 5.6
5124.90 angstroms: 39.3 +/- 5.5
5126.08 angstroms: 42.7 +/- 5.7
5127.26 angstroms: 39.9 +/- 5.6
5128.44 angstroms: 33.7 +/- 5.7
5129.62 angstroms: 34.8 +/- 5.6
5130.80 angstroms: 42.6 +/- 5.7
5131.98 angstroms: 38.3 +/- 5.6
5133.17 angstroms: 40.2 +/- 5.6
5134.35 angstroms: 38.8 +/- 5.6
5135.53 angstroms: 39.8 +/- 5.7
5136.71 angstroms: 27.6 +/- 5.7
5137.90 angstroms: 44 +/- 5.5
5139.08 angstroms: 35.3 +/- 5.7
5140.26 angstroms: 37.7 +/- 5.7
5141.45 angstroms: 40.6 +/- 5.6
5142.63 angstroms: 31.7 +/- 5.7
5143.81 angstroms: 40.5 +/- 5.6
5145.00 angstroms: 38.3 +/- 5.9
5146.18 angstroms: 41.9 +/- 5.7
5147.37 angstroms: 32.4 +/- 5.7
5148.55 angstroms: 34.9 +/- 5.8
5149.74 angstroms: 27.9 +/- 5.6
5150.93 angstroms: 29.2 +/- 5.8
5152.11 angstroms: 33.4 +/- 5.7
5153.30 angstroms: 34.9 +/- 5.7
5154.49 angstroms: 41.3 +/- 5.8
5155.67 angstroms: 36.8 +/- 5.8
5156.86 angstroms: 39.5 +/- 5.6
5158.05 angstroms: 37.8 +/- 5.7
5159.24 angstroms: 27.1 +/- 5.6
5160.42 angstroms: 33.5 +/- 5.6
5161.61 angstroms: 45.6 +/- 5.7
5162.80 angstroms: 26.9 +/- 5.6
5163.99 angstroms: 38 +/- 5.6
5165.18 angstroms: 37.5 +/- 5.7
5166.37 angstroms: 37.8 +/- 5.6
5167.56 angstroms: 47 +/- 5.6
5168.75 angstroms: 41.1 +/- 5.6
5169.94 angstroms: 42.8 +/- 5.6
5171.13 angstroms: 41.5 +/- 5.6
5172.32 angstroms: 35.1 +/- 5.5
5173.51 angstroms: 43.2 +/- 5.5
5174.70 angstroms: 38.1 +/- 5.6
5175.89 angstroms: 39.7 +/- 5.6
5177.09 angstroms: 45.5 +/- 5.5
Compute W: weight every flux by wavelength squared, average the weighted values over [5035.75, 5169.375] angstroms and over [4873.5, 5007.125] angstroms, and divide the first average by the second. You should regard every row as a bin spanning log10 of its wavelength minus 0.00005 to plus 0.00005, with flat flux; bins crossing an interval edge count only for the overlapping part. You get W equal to 1.16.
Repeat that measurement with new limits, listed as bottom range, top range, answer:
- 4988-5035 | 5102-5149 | 1.13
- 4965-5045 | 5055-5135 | 1.16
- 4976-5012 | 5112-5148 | 1.20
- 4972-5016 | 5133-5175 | 1.24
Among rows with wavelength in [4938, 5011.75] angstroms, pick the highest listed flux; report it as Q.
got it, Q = 46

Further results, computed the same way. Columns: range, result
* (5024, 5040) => 43.4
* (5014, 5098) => 49.1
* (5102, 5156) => 46.5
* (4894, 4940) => 46.8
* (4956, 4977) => 43.2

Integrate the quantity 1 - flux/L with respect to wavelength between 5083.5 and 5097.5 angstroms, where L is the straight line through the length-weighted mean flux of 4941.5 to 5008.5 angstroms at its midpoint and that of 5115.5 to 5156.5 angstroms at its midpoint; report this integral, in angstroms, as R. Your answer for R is 0.5 angstroms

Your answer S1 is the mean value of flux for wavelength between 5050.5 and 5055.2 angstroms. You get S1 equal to 32.8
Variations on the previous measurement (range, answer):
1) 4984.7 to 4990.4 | 32.7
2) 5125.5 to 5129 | 38.8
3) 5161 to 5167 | 37.2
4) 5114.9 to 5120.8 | 34.8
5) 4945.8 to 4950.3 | 35.8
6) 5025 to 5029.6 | 35.1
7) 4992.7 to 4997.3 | 32.9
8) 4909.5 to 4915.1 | 36.7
